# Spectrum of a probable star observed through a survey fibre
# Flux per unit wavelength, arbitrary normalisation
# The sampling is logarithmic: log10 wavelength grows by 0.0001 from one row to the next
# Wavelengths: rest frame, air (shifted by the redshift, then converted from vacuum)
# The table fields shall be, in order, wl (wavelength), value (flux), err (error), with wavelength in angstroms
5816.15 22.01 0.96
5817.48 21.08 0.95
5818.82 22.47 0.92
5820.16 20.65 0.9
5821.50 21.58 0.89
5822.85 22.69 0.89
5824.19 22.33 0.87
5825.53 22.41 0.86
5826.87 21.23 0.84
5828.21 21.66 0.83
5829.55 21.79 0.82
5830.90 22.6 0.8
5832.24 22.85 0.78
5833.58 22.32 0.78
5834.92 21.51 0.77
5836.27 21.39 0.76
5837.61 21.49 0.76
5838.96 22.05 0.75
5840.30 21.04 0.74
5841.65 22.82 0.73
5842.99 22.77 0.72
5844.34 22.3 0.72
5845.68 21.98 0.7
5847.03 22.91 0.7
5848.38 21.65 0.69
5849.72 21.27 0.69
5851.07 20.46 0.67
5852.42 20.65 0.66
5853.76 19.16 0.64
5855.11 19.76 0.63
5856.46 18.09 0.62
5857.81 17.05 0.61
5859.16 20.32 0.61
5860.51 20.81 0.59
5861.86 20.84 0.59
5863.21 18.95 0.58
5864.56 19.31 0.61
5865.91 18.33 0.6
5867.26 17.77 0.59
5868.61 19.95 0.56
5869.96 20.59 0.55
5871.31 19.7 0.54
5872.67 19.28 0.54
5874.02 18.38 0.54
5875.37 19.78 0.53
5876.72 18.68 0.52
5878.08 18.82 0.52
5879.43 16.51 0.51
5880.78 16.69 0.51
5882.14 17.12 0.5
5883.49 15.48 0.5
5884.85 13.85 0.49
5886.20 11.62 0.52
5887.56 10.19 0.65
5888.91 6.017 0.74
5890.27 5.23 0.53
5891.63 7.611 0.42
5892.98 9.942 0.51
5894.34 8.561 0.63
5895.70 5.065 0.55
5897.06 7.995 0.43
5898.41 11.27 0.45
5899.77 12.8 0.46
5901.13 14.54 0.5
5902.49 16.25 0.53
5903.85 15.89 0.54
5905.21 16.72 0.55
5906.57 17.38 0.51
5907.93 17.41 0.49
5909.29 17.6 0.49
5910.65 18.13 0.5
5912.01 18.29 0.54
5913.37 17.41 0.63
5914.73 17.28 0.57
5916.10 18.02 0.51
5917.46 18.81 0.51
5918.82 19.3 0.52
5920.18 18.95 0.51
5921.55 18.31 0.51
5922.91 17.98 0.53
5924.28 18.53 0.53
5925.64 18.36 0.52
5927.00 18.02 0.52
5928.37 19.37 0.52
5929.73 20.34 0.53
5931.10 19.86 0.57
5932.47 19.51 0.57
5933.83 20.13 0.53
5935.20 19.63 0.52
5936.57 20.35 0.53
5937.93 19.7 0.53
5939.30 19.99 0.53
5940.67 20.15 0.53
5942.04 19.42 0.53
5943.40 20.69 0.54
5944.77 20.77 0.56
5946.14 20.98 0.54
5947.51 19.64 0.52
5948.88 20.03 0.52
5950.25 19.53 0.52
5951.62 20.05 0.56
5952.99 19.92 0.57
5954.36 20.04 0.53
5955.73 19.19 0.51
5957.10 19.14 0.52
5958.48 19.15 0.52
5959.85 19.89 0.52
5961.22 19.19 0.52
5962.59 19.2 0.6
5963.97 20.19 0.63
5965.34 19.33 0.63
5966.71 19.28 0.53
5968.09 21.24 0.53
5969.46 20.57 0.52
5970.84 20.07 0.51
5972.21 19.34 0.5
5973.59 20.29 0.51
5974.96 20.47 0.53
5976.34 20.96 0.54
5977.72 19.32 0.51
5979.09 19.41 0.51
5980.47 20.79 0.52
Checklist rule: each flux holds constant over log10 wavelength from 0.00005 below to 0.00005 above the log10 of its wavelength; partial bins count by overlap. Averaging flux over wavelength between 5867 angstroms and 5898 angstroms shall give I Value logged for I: 14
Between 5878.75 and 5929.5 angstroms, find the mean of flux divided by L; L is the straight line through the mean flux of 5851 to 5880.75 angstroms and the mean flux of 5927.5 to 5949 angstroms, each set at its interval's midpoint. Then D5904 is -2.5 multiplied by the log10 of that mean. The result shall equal 0.30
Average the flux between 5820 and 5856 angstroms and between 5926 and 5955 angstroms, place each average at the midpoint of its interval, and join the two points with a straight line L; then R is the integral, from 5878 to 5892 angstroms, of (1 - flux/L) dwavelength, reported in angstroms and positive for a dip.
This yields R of 5.6 angstroms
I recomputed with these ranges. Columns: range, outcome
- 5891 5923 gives 15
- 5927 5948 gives 20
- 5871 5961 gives 17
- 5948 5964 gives 19.6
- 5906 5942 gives 18.8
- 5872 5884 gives 17.9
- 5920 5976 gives 19.7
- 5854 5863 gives 19.4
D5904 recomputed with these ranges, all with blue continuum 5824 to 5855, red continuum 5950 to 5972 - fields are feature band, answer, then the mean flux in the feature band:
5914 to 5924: 0.12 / 18.4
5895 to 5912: 0.39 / 14.4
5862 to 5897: 0.38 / 14.9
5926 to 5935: 0.04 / 19.5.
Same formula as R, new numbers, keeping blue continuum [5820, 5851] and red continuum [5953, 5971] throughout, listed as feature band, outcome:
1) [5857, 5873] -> 1.5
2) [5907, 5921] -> 1.7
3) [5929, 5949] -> 0.0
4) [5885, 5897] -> 7.3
